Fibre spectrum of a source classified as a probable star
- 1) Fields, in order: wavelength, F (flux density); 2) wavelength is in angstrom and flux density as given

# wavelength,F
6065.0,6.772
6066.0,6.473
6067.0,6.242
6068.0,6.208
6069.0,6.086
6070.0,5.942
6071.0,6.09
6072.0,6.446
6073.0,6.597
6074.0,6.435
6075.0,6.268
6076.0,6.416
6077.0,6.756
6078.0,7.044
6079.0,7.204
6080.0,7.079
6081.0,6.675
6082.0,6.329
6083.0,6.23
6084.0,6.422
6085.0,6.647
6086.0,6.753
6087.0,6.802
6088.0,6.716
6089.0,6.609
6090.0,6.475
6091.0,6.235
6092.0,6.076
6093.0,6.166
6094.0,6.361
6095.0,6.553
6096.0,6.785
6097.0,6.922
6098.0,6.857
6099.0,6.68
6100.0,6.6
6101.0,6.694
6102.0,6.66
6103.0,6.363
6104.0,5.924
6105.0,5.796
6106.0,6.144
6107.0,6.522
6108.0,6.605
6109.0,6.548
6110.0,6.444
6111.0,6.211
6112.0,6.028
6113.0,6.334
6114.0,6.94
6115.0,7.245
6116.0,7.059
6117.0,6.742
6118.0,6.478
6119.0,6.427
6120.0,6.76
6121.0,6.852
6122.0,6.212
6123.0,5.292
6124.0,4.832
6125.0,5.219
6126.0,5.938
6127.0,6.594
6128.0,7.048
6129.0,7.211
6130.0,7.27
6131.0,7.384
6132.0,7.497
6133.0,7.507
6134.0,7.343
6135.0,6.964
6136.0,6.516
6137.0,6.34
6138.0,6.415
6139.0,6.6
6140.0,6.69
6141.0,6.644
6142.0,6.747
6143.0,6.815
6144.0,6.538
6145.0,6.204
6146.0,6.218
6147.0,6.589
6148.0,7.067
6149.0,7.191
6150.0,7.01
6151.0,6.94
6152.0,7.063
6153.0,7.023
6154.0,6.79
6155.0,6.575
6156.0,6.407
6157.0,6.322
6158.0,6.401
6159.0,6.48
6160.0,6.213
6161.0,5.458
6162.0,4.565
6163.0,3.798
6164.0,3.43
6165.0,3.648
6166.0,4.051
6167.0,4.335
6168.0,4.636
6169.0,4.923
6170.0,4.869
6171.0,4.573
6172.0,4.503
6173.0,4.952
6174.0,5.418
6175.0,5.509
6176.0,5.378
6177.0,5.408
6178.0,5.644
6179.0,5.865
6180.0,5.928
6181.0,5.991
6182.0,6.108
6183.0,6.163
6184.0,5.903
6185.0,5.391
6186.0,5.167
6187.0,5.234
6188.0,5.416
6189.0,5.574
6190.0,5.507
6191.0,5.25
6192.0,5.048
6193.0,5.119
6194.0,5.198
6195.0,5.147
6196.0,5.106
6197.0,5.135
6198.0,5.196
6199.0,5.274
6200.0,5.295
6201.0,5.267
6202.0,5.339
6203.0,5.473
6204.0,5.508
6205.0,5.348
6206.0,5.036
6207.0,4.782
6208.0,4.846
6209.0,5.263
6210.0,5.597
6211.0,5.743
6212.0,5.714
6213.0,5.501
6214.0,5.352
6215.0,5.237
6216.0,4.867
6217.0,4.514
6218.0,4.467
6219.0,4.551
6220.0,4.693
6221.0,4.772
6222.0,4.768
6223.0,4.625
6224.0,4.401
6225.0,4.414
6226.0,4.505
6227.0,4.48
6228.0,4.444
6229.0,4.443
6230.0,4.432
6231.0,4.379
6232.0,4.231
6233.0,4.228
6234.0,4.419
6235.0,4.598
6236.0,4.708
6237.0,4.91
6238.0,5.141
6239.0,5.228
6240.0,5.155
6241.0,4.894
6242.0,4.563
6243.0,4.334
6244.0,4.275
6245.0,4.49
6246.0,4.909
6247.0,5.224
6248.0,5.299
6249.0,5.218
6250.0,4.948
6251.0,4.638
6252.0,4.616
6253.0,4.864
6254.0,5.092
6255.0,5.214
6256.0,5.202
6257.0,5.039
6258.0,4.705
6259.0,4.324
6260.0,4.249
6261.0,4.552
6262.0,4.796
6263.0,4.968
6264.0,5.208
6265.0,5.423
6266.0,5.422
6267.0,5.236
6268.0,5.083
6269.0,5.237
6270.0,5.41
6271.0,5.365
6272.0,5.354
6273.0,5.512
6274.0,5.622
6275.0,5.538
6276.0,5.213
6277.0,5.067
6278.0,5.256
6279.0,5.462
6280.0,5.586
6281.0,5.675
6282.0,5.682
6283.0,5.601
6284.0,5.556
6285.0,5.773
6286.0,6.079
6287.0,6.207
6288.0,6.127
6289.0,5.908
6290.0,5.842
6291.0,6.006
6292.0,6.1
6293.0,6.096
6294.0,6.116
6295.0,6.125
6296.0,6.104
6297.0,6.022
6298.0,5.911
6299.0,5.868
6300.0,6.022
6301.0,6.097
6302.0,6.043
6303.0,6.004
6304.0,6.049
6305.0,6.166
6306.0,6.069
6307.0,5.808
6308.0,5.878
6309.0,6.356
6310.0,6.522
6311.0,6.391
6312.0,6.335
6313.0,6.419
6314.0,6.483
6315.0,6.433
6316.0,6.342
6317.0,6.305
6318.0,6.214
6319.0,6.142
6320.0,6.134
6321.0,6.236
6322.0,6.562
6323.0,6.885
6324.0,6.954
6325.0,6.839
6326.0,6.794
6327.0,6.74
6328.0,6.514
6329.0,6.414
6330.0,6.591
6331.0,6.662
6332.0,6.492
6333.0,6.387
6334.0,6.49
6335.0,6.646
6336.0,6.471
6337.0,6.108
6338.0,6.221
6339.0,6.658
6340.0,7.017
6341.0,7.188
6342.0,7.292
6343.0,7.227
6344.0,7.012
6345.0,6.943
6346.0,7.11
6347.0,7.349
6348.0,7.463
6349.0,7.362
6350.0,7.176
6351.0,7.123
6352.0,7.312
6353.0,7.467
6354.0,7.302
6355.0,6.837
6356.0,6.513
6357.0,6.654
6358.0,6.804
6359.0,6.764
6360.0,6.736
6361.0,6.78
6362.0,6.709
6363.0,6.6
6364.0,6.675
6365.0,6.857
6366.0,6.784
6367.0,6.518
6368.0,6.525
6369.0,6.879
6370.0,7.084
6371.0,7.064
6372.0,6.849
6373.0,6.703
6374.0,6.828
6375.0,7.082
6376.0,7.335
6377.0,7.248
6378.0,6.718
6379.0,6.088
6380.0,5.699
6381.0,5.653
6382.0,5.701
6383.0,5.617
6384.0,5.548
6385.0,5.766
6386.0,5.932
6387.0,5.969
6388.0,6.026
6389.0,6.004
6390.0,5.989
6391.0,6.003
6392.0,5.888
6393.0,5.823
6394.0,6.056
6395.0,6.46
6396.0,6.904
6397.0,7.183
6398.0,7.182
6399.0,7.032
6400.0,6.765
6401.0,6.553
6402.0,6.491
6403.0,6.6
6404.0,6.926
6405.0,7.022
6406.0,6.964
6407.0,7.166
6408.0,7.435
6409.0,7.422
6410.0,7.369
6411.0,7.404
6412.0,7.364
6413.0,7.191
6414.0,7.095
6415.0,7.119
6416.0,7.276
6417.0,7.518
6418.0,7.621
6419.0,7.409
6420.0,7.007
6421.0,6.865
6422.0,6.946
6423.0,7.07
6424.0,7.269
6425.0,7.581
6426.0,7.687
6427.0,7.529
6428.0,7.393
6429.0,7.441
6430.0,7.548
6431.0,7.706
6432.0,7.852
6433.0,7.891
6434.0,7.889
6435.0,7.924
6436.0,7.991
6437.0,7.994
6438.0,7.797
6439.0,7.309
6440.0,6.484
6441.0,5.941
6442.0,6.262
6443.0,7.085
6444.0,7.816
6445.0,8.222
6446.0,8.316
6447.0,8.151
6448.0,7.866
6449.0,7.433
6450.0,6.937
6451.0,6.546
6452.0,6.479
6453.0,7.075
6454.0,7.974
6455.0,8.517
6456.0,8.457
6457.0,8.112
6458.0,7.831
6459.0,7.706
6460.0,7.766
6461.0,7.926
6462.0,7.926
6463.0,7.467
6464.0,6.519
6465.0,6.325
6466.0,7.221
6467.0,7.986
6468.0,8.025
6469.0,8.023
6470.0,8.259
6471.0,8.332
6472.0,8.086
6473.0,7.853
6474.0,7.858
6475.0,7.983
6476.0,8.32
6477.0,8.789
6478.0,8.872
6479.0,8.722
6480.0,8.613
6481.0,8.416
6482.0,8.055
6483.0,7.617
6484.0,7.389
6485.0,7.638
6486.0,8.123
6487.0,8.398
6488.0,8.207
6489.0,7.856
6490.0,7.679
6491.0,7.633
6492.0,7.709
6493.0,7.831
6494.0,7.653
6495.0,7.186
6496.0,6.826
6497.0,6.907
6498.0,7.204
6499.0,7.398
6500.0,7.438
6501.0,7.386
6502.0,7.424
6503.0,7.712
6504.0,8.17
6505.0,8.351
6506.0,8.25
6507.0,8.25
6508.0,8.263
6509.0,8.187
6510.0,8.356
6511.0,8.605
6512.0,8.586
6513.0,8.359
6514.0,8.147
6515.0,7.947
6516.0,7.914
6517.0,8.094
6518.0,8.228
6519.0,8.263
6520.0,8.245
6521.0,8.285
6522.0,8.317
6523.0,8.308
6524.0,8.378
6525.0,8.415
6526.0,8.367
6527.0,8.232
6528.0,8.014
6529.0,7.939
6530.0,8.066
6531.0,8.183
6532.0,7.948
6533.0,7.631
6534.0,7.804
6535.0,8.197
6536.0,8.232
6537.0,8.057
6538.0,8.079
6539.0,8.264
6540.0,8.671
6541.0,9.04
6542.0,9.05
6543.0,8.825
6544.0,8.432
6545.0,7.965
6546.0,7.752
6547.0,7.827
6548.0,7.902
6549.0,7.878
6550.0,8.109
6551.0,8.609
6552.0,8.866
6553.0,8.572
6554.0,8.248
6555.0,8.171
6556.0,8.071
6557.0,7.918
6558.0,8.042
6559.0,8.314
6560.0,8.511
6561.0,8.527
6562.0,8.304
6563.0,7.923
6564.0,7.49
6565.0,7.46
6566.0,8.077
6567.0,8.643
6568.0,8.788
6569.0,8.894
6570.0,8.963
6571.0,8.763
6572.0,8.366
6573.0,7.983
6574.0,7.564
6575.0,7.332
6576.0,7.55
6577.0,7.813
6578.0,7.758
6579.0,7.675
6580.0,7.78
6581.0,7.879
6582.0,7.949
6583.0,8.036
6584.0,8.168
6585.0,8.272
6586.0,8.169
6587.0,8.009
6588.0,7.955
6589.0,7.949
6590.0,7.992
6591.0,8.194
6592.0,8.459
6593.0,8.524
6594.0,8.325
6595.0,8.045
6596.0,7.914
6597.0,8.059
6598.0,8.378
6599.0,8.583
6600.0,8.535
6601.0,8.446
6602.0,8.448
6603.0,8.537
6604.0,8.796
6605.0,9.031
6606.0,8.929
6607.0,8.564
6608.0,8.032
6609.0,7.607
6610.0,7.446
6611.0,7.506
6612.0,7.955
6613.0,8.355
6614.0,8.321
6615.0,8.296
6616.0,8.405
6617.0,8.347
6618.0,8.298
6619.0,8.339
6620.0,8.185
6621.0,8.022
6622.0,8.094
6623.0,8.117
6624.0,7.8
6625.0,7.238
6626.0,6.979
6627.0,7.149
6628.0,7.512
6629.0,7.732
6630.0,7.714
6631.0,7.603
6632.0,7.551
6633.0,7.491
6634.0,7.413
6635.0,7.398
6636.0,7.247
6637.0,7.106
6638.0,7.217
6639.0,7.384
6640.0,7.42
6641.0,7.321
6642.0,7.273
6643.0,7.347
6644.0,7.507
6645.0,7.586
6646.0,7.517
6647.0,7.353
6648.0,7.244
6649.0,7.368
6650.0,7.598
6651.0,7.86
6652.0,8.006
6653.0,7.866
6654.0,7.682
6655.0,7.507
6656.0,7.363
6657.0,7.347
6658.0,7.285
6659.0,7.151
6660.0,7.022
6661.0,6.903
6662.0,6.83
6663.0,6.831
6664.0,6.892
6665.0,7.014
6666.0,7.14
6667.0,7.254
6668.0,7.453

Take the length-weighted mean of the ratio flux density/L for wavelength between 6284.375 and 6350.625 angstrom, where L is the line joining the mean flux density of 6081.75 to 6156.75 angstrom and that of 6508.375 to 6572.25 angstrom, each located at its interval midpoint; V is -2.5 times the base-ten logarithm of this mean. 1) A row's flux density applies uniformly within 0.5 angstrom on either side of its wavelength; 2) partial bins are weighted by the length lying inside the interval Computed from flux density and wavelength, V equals 0.15 mag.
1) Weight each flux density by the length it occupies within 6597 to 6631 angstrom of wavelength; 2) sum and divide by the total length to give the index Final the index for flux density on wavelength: 8.1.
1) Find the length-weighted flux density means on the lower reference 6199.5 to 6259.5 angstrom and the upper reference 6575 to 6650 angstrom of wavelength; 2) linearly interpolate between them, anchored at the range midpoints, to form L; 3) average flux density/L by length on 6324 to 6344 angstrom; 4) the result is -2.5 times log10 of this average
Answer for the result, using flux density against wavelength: -0.174 mag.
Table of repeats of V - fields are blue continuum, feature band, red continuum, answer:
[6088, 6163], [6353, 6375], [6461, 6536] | 0.10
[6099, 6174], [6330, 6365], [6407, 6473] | 0.04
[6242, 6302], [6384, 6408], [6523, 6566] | 0.03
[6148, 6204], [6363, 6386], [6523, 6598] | 0.06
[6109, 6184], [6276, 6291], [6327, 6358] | 0.17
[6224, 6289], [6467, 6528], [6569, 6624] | -0.11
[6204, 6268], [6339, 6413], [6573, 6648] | -0.13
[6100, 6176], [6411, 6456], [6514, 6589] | 0.02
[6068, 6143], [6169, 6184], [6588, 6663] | 0.23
